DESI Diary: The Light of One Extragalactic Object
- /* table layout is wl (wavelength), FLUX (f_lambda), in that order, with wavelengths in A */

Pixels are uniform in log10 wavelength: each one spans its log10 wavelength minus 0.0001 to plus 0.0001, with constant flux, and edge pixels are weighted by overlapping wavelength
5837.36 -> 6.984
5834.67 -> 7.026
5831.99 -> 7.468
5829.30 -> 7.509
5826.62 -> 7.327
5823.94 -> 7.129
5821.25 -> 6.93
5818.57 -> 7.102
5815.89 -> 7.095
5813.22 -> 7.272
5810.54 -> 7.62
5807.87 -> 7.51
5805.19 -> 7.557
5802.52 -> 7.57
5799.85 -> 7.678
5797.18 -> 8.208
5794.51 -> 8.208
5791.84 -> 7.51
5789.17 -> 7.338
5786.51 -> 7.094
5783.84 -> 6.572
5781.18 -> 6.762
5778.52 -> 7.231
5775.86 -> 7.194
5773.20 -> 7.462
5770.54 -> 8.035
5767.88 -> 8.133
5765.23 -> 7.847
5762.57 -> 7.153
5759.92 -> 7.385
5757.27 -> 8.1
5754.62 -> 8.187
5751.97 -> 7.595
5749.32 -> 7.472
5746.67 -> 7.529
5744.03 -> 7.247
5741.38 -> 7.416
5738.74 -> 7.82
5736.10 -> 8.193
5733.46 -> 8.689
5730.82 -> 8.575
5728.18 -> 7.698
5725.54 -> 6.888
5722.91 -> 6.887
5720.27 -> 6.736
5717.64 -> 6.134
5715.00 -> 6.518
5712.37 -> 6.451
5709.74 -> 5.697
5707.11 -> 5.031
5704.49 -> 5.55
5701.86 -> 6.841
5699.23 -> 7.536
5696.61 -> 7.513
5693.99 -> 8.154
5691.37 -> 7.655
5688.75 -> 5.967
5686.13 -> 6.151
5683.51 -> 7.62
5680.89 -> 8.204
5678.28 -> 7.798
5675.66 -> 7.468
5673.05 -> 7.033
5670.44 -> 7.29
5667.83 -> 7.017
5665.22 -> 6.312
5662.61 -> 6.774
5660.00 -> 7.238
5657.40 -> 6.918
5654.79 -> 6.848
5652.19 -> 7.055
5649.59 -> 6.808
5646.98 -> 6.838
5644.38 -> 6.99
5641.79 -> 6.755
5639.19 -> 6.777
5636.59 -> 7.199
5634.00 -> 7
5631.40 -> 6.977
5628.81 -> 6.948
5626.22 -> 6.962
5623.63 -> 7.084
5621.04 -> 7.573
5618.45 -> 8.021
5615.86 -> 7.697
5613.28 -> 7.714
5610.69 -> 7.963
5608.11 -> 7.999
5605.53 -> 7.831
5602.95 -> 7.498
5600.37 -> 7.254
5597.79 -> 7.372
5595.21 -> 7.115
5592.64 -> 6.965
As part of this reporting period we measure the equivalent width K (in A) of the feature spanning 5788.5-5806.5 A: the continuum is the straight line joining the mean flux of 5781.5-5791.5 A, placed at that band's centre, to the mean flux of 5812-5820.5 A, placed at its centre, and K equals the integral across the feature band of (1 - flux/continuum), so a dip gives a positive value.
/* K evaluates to -1.7 A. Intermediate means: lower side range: 7.03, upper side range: 7.14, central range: 7.74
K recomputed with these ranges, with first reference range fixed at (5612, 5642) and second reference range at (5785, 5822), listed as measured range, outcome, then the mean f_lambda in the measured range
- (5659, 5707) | 1.7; 7.07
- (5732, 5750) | -0.9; 7.78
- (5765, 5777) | -0.5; 7.73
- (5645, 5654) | 0.5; 6.9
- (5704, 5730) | 3.3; 6.43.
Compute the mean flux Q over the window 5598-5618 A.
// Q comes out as 7.7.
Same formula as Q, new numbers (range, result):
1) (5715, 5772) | 7.58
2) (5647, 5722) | 6.87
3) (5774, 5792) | 7.08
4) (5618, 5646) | 7.09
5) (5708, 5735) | 7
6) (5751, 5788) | 7.48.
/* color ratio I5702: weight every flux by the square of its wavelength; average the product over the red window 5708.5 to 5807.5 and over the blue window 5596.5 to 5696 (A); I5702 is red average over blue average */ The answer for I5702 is 1.07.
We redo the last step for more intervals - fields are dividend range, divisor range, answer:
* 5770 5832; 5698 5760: 1.05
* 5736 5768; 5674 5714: 1.13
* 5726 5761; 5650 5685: 1.12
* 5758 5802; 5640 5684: 1.10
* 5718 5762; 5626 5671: 1.14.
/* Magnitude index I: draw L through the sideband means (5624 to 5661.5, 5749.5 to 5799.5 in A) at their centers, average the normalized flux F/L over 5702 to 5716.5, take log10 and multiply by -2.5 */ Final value 0.219 mag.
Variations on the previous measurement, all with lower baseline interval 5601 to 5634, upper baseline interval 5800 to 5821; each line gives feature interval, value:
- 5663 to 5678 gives 0.06 mag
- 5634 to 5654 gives 0.08 mag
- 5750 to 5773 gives -0.05 mag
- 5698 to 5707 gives 0.16 mag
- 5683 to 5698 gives 0.04 mag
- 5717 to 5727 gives 0.11 mag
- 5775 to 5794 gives 0.04 mag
